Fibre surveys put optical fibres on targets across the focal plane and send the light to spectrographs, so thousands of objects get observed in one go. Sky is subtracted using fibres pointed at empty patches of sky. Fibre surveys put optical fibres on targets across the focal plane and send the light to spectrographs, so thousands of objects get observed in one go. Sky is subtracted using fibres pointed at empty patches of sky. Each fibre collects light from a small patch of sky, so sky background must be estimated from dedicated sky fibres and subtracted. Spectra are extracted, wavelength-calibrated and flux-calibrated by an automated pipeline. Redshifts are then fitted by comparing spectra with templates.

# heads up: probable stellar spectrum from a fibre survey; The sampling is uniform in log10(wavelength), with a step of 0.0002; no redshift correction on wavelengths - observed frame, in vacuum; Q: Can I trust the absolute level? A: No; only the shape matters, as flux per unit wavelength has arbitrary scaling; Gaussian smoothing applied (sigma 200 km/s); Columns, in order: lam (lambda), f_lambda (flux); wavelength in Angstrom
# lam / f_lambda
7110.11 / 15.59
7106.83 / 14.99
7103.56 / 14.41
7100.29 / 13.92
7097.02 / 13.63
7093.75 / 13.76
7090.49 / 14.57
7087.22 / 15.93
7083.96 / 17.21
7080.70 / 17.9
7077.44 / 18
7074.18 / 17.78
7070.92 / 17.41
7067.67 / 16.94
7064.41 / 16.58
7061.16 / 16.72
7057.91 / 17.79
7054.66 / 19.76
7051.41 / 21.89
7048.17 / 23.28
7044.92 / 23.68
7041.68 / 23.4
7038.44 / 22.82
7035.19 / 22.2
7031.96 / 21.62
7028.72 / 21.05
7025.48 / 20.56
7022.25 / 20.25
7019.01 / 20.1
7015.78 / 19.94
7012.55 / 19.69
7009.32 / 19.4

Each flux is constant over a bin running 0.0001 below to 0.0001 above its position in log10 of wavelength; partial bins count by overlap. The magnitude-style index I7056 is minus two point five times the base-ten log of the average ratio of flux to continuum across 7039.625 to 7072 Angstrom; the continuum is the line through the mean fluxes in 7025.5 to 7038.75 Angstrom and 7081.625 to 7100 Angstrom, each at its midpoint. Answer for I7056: -0.04 mag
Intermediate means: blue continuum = 21.7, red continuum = 15.1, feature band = 19.8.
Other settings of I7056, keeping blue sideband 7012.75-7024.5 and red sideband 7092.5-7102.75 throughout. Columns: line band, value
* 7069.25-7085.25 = -0.148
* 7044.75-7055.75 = -0.246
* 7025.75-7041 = -0.160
